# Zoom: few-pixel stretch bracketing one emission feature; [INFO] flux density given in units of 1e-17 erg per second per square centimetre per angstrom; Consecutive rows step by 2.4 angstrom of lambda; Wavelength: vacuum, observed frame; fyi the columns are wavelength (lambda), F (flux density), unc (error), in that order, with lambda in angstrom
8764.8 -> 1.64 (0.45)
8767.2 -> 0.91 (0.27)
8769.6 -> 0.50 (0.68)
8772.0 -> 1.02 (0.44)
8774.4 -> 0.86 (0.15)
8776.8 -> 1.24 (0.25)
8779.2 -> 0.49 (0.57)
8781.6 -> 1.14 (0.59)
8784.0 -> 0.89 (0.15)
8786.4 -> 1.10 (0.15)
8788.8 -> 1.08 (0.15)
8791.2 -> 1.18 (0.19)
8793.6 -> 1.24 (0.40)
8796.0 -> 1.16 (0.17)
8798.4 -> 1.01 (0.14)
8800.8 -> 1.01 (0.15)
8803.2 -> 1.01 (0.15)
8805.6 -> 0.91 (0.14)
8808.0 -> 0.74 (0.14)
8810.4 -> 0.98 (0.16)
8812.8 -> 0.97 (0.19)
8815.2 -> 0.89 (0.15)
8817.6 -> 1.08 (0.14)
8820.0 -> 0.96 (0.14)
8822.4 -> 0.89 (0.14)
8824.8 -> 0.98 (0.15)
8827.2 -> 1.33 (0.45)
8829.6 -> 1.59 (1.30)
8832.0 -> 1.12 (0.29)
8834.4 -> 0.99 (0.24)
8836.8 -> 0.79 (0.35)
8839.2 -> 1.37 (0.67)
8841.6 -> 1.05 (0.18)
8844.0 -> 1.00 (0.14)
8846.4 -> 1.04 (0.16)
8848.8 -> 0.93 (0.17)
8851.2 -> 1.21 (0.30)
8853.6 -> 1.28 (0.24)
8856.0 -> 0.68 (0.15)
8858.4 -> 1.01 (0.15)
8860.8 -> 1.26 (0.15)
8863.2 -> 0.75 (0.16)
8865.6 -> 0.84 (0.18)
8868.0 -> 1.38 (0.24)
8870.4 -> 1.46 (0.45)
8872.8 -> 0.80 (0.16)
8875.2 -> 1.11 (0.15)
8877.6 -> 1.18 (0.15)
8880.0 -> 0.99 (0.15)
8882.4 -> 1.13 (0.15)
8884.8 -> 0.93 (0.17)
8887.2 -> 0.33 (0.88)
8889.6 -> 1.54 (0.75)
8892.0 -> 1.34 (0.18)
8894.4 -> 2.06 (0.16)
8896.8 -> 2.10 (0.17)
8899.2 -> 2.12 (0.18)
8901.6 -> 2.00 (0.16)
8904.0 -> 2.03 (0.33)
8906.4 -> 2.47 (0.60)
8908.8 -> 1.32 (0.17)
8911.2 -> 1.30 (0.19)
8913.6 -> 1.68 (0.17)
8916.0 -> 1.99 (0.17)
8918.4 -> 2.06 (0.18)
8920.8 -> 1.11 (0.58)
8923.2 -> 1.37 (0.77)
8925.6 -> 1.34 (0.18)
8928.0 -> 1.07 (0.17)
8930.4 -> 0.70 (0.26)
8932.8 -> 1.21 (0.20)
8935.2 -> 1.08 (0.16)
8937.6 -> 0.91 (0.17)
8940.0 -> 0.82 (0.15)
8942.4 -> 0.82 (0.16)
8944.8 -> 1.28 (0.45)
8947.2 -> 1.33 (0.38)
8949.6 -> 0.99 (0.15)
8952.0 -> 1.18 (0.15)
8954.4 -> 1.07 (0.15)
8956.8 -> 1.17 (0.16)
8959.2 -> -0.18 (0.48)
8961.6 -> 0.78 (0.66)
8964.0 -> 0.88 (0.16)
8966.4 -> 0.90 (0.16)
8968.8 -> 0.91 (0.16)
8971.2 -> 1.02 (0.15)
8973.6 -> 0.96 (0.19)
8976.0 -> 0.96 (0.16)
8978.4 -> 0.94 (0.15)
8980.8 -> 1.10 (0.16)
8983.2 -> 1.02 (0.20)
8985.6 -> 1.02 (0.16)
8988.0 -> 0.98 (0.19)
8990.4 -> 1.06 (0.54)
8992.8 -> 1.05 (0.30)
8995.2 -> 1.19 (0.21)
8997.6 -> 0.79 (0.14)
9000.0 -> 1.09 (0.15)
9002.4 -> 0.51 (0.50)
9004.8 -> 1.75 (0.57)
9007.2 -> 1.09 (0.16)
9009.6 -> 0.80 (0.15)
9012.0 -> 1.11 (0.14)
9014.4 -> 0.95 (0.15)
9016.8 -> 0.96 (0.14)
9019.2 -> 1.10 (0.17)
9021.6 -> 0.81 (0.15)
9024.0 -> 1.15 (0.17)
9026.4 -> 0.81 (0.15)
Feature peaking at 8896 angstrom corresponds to [S II]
